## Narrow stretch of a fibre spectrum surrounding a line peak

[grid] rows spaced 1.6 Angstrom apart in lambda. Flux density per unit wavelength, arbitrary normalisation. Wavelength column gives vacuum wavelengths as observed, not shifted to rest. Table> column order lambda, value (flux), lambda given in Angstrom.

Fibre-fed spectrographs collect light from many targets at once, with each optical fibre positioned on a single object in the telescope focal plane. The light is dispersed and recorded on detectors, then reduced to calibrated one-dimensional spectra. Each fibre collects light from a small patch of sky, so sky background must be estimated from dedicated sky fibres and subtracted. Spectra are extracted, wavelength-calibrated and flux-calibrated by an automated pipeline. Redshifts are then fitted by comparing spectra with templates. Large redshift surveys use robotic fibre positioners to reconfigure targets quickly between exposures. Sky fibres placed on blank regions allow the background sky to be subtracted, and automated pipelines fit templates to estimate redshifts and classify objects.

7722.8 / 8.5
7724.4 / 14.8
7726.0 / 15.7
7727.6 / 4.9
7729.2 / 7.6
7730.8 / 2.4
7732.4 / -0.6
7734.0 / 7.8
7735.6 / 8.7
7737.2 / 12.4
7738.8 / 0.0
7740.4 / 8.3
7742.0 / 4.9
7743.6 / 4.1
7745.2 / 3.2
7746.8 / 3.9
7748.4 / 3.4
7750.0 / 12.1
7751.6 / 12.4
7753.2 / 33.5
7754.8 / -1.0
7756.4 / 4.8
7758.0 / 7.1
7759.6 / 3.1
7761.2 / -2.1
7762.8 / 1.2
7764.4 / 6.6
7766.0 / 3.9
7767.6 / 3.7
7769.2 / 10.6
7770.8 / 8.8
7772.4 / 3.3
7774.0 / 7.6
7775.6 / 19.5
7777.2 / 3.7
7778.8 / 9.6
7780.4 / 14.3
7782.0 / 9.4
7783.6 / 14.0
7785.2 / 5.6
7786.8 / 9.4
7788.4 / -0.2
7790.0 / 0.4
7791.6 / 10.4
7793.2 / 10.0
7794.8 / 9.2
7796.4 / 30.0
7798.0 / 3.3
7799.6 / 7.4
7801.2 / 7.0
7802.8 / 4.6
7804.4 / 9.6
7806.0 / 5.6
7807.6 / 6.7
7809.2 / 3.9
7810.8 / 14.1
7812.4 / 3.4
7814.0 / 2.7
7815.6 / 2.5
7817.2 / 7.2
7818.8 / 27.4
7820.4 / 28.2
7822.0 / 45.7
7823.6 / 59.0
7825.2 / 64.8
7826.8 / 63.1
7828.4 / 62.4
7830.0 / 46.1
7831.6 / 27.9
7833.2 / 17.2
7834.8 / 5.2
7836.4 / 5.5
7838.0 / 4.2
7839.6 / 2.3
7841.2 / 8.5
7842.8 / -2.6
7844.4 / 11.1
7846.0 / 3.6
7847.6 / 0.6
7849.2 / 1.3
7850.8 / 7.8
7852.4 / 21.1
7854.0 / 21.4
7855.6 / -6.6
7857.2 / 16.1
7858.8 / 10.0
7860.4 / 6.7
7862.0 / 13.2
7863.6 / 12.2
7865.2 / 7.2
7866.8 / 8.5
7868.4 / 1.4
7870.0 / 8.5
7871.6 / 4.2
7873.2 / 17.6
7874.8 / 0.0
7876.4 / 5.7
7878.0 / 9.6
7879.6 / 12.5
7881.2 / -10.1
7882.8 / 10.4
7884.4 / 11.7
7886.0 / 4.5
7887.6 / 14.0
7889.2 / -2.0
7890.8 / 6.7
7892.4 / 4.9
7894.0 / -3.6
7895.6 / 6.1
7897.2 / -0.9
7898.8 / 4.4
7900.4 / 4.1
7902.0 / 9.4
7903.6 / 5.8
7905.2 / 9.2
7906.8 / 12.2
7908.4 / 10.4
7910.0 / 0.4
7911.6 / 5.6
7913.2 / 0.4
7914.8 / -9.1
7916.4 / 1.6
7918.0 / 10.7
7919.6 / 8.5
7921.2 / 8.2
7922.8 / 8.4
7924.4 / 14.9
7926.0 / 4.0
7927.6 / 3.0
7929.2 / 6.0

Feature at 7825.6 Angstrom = [O II]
